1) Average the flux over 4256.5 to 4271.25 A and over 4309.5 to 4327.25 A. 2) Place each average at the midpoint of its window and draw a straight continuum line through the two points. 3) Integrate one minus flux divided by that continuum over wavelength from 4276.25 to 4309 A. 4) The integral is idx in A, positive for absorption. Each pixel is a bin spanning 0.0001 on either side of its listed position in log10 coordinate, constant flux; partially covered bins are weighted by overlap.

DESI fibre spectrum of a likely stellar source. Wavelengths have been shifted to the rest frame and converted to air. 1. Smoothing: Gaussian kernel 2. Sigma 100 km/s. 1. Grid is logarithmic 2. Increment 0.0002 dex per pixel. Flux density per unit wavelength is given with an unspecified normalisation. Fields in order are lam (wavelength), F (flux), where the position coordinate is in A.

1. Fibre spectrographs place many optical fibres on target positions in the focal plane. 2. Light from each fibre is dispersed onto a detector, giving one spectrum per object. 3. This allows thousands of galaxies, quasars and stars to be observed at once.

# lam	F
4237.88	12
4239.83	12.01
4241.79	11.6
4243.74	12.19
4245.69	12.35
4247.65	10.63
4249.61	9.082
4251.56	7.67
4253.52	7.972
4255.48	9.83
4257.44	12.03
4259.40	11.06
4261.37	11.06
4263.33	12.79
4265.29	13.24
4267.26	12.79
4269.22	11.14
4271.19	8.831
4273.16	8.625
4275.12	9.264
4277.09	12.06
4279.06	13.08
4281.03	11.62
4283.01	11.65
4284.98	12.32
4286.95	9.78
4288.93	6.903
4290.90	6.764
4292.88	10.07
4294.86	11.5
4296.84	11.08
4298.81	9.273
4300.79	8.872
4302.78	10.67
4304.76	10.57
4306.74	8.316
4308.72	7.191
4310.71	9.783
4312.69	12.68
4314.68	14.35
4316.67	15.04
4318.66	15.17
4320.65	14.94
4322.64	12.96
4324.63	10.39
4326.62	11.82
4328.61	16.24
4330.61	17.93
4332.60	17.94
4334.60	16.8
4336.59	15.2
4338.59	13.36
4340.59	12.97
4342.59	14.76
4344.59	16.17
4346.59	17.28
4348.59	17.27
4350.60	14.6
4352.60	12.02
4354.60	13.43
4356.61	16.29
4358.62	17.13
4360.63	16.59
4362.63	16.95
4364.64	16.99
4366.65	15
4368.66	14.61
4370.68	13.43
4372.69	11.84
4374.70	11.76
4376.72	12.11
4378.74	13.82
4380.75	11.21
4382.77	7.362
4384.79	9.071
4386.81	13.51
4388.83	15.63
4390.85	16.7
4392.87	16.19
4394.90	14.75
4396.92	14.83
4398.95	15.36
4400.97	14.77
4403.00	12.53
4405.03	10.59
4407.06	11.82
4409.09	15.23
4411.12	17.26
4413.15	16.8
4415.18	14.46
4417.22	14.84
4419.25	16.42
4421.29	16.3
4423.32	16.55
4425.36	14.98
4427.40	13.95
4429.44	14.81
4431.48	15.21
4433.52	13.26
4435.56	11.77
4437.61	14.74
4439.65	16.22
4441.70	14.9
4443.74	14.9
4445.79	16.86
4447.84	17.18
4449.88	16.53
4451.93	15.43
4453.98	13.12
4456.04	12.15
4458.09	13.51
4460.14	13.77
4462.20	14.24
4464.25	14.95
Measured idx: 5.9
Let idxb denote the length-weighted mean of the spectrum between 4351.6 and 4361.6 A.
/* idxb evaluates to 15.1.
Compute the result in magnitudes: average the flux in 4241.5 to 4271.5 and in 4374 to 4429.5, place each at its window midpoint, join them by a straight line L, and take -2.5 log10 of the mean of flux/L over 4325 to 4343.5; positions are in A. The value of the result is -0.194 mag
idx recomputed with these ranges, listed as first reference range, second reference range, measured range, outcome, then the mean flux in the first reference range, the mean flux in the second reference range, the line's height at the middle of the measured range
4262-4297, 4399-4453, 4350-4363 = -2.3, 10.7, 14.9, 13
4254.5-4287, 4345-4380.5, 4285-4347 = 3.0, 11.3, 14.7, 13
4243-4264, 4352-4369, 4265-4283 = 0.6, 10.6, 15.6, 11.5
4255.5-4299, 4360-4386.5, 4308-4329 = -1.7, 10.8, 13.1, 11.8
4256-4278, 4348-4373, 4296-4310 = 3.6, 11.1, 15.1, 12.7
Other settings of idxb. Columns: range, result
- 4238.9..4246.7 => 12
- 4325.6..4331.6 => 15.3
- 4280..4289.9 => 10.5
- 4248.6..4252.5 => 8.41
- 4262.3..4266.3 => 13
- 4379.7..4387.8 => 10.3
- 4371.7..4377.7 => 11.9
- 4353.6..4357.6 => 14.8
